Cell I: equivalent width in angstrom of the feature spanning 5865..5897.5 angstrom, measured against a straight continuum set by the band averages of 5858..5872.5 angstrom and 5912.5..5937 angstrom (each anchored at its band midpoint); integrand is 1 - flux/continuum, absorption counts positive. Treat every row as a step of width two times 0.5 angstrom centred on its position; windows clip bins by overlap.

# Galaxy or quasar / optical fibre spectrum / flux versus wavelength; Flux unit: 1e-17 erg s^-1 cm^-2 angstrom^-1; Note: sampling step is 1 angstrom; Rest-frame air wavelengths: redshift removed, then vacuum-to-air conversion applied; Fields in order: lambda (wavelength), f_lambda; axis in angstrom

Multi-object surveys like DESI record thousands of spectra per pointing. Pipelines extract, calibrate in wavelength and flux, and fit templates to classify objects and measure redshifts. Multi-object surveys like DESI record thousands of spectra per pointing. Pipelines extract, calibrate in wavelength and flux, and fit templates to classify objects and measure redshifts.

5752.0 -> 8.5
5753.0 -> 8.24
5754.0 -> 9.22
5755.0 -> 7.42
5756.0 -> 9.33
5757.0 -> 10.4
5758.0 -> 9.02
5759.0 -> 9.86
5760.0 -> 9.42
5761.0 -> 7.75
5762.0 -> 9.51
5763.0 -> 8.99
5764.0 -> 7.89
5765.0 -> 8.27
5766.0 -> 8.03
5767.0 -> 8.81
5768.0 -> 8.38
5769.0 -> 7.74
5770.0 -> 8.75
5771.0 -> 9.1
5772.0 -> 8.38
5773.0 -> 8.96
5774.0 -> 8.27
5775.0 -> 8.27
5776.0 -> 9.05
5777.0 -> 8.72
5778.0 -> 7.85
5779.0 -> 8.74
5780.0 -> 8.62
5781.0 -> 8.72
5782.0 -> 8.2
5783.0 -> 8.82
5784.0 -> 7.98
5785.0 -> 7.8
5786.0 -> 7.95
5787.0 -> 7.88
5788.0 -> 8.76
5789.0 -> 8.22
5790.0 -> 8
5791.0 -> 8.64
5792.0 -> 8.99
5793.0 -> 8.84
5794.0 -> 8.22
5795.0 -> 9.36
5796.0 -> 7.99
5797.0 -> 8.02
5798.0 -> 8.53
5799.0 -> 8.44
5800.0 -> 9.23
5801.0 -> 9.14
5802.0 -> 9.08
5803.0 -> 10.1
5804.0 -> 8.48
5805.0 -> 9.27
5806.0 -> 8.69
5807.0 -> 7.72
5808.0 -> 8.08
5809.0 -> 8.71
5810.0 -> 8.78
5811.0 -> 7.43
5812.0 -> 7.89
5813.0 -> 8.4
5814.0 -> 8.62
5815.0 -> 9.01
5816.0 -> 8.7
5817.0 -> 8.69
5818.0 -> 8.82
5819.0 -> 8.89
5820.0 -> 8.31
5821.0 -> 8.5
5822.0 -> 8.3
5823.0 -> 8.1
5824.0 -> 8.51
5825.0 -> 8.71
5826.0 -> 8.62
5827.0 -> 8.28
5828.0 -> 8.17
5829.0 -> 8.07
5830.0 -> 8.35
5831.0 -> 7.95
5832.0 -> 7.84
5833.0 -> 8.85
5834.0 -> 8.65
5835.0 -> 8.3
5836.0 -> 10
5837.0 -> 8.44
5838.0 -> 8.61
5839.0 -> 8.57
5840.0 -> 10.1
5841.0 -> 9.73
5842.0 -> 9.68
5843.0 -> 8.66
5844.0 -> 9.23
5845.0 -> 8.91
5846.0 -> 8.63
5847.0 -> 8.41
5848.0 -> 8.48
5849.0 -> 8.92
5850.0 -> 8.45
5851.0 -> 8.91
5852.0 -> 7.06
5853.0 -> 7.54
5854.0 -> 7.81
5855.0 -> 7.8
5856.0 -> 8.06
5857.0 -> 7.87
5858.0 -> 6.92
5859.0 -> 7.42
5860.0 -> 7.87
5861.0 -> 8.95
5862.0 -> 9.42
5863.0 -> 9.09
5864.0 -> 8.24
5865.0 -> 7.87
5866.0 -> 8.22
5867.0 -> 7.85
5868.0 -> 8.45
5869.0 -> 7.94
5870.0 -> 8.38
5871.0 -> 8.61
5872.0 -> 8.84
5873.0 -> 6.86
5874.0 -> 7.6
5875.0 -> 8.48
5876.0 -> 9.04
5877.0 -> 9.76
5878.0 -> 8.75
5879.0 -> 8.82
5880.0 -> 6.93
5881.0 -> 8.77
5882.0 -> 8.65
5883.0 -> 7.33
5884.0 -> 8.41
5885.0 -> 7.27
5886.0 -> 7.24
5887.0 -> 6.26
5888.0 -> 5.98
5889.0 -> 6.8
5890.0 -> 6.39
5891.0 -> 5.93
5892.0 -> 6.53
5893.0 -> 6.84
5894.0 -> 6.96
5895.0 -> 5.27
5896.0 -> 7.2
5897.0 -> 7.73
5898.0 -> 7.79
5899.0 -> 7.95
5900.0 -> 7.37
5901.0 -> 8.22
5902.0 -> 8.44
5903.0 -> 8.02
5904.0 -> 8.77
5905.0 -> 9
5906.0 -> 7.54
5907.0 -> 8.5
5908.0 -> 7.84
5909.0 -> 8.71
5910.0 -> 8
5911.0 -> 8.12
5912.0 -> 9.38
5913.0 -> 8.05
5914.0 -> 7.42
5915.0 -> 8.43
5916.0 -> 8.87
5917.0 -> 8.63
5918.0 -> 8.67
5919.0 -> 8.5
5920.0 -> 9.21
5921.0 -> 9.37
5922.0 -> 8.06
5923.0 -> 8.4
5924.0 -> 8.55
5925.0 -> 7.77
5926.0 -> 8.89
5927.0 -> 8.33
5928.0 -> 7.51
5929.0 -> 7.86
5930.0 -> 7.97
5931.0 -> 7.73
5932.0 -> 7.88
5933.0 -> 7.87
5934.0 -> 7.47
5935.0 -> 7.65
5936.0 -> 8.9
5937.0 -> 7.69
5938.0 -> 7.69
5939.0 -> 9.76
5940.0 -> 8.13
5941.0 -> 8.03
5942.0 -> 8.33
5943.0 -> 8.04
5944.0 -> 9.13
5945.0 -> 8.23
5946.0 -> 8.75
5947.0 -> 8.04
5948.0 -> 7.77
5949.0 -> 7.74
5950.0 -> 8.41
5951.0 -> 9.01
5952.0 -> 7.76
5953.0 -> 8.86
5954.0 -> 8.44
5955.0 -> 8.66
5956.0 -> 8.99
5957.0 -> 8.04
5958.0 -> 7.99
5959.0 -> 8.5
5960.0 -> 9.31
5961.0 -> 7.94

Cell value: 2.6 angstrom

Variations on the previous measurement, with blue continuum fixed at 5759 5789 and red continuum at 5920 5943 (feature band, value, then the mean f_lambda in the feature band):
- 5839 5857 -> -0.5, 8.59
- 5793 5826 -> -0.7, 8.59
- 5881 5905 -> 2.7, 7.34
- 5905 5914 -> 0.0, 8.26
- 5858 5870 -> 0.1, 8.25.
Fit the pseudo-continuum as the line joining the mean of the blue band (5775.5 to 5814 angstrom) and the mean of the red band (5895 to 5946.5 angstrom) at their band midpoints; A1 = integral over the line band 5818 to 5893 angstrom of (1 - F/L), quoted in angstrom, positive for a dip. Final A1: 1.4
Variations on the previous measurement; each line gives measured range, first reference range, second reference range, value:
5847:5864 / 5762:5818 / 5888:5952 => 0.2 angstrom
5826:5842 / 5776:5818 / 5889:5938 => -0.7 angstrom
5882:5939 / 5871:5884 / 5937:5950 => 3.0 angstrom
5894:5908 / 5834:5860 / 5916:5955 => 1.0 angstrom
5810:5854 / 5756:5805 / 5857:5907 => -1.8 angstrom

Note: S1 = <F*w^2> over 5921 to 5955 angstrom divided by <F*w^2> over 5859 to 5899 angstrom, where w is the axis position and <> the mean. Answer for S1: 1.08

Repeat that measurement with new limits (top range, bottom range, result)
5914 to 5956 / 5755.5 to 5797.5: 1.02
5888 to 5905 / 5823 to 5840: 0.87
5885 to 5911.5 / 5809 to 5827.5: 0.90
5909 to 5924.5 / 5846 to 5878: 1.05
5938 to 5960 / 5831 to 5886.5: 1.03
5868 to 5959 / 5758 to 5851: 0.97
